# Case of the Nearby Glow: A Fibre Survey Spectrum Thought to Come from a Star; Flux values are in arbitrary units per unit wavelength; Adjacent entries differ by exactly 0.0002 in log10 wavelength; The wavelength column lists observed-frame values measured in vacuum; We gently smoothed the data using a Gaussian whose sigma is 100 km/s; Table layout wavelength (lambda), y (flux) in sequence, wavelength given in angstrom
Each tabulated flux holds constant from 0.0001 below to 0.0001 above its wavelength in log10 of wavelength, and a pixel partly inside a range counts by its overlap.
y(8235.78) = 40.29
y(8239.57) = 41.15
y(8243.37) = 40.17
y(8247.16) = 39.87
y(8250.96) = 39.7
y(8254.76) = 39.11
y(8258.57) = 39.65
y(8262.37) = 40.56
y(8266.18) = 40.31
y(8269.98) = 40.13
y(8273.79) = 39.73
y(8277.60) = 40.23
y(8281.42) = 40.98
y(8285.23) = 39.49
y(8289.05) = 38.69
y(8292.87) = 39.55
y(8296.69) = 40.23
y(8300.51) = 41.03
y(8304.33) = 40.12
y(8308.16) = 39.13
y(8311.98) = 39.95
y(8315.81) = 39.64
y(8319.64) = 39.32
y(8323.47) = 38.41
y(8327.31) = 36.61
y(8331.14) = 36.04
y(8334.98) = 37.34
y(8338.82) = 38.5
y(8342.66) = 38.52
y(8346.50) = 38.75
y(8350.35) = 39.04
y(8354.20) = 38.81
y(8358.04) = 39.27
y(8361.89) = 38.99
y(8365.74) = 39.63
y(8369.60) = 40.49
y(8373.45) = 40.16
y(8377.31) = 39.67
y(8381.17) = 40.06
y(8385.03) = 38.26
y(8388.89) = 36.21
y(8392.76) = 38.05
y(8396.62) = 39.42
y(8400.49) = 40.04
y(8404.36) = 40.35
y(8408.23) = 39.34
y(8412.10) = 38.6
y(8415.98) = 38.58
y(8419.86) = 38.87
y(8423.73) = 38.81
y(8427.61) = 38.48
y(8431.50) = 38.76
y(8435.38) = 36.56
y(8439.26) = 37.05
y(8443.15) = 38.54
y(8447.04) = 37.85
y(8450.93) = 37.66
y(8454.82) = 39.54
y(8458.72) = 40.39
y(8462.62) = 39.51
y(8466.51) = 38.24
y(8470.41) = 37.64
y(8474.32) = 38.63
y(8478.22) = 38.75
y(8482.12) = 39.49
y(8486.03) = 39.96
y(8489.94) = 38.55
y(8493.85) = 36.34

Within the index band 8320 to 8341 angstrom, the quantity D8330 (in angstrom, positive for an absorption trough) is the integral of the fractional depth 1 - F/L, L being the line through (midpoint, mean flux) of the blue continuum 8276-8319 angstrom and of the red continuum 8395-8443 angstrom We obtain 1.1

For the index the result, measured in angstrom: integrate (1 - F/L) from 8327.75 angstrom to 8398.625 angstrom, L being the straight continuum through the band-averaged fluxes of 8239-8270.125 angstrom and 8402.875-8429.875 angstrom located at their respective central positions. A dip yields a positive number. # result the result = 1.1 angstrom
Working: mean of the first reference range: 40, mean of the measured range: 38.7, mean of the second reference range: 39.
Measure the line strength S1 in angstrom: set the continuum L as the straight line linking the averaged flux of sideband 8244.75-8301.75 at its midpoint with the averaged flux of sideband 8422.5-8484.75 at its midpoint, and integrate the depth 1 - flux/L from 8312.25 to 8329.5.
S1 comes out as 0.4 angstrom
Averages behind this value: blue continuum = 39.9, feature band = 38.6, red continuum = 38.5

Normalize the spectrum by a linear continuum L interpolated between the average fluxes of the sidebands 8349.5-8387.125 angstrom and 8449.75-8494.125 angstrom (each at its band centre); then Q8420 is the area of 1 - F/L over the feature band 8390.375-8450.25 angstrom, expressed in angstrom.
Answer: 0.85 angstrom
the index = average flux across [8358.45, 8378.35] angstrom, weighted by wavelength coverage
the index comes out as 39.7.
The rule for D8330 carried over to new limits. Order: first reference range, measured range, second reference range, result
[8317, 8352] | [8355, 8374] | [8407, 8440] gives -0.72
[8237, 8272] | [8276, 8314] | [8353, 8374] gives -0.05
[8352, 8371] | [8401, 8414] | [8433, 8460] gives -0.25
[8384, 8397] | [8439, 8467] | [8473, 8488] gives 0.07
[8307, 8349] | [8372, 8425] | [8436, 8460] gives -0.91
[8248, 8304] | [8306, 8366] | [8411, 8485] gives 1.31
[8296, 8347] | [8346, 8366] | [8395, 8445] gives -0.15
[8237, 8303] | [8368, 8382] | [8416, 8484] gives -0.33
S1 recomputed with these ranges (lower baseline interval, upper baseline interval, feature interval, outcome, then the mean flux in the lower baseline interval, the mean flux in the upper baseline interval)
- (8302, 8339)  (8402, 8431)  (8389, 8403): 0.0 angstrom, 38.5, 39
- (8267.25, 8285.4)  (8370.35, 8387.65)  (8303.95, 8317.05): 0.1 angstrom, 40.2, 39.5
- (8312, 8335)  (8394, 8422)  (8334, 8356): -0.1 angstrom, 38.1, 39.3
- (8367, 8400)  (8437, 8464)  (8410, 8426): 0.0 angstrom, 39.1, 38.6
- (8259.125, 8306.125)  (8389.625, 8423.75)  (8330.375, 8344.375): 0.7 angstrom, 40.1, 39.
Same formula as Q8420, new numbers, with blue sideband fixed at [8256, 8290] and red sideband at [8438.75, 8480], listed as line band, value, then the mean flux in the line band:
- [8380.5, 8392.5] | 0.36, 38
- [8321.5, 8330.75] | 0.54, 37.3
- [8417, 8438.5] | 0.32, 38.3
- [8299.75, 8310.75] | -0.07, 40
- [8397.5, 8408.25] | -0.27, 40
